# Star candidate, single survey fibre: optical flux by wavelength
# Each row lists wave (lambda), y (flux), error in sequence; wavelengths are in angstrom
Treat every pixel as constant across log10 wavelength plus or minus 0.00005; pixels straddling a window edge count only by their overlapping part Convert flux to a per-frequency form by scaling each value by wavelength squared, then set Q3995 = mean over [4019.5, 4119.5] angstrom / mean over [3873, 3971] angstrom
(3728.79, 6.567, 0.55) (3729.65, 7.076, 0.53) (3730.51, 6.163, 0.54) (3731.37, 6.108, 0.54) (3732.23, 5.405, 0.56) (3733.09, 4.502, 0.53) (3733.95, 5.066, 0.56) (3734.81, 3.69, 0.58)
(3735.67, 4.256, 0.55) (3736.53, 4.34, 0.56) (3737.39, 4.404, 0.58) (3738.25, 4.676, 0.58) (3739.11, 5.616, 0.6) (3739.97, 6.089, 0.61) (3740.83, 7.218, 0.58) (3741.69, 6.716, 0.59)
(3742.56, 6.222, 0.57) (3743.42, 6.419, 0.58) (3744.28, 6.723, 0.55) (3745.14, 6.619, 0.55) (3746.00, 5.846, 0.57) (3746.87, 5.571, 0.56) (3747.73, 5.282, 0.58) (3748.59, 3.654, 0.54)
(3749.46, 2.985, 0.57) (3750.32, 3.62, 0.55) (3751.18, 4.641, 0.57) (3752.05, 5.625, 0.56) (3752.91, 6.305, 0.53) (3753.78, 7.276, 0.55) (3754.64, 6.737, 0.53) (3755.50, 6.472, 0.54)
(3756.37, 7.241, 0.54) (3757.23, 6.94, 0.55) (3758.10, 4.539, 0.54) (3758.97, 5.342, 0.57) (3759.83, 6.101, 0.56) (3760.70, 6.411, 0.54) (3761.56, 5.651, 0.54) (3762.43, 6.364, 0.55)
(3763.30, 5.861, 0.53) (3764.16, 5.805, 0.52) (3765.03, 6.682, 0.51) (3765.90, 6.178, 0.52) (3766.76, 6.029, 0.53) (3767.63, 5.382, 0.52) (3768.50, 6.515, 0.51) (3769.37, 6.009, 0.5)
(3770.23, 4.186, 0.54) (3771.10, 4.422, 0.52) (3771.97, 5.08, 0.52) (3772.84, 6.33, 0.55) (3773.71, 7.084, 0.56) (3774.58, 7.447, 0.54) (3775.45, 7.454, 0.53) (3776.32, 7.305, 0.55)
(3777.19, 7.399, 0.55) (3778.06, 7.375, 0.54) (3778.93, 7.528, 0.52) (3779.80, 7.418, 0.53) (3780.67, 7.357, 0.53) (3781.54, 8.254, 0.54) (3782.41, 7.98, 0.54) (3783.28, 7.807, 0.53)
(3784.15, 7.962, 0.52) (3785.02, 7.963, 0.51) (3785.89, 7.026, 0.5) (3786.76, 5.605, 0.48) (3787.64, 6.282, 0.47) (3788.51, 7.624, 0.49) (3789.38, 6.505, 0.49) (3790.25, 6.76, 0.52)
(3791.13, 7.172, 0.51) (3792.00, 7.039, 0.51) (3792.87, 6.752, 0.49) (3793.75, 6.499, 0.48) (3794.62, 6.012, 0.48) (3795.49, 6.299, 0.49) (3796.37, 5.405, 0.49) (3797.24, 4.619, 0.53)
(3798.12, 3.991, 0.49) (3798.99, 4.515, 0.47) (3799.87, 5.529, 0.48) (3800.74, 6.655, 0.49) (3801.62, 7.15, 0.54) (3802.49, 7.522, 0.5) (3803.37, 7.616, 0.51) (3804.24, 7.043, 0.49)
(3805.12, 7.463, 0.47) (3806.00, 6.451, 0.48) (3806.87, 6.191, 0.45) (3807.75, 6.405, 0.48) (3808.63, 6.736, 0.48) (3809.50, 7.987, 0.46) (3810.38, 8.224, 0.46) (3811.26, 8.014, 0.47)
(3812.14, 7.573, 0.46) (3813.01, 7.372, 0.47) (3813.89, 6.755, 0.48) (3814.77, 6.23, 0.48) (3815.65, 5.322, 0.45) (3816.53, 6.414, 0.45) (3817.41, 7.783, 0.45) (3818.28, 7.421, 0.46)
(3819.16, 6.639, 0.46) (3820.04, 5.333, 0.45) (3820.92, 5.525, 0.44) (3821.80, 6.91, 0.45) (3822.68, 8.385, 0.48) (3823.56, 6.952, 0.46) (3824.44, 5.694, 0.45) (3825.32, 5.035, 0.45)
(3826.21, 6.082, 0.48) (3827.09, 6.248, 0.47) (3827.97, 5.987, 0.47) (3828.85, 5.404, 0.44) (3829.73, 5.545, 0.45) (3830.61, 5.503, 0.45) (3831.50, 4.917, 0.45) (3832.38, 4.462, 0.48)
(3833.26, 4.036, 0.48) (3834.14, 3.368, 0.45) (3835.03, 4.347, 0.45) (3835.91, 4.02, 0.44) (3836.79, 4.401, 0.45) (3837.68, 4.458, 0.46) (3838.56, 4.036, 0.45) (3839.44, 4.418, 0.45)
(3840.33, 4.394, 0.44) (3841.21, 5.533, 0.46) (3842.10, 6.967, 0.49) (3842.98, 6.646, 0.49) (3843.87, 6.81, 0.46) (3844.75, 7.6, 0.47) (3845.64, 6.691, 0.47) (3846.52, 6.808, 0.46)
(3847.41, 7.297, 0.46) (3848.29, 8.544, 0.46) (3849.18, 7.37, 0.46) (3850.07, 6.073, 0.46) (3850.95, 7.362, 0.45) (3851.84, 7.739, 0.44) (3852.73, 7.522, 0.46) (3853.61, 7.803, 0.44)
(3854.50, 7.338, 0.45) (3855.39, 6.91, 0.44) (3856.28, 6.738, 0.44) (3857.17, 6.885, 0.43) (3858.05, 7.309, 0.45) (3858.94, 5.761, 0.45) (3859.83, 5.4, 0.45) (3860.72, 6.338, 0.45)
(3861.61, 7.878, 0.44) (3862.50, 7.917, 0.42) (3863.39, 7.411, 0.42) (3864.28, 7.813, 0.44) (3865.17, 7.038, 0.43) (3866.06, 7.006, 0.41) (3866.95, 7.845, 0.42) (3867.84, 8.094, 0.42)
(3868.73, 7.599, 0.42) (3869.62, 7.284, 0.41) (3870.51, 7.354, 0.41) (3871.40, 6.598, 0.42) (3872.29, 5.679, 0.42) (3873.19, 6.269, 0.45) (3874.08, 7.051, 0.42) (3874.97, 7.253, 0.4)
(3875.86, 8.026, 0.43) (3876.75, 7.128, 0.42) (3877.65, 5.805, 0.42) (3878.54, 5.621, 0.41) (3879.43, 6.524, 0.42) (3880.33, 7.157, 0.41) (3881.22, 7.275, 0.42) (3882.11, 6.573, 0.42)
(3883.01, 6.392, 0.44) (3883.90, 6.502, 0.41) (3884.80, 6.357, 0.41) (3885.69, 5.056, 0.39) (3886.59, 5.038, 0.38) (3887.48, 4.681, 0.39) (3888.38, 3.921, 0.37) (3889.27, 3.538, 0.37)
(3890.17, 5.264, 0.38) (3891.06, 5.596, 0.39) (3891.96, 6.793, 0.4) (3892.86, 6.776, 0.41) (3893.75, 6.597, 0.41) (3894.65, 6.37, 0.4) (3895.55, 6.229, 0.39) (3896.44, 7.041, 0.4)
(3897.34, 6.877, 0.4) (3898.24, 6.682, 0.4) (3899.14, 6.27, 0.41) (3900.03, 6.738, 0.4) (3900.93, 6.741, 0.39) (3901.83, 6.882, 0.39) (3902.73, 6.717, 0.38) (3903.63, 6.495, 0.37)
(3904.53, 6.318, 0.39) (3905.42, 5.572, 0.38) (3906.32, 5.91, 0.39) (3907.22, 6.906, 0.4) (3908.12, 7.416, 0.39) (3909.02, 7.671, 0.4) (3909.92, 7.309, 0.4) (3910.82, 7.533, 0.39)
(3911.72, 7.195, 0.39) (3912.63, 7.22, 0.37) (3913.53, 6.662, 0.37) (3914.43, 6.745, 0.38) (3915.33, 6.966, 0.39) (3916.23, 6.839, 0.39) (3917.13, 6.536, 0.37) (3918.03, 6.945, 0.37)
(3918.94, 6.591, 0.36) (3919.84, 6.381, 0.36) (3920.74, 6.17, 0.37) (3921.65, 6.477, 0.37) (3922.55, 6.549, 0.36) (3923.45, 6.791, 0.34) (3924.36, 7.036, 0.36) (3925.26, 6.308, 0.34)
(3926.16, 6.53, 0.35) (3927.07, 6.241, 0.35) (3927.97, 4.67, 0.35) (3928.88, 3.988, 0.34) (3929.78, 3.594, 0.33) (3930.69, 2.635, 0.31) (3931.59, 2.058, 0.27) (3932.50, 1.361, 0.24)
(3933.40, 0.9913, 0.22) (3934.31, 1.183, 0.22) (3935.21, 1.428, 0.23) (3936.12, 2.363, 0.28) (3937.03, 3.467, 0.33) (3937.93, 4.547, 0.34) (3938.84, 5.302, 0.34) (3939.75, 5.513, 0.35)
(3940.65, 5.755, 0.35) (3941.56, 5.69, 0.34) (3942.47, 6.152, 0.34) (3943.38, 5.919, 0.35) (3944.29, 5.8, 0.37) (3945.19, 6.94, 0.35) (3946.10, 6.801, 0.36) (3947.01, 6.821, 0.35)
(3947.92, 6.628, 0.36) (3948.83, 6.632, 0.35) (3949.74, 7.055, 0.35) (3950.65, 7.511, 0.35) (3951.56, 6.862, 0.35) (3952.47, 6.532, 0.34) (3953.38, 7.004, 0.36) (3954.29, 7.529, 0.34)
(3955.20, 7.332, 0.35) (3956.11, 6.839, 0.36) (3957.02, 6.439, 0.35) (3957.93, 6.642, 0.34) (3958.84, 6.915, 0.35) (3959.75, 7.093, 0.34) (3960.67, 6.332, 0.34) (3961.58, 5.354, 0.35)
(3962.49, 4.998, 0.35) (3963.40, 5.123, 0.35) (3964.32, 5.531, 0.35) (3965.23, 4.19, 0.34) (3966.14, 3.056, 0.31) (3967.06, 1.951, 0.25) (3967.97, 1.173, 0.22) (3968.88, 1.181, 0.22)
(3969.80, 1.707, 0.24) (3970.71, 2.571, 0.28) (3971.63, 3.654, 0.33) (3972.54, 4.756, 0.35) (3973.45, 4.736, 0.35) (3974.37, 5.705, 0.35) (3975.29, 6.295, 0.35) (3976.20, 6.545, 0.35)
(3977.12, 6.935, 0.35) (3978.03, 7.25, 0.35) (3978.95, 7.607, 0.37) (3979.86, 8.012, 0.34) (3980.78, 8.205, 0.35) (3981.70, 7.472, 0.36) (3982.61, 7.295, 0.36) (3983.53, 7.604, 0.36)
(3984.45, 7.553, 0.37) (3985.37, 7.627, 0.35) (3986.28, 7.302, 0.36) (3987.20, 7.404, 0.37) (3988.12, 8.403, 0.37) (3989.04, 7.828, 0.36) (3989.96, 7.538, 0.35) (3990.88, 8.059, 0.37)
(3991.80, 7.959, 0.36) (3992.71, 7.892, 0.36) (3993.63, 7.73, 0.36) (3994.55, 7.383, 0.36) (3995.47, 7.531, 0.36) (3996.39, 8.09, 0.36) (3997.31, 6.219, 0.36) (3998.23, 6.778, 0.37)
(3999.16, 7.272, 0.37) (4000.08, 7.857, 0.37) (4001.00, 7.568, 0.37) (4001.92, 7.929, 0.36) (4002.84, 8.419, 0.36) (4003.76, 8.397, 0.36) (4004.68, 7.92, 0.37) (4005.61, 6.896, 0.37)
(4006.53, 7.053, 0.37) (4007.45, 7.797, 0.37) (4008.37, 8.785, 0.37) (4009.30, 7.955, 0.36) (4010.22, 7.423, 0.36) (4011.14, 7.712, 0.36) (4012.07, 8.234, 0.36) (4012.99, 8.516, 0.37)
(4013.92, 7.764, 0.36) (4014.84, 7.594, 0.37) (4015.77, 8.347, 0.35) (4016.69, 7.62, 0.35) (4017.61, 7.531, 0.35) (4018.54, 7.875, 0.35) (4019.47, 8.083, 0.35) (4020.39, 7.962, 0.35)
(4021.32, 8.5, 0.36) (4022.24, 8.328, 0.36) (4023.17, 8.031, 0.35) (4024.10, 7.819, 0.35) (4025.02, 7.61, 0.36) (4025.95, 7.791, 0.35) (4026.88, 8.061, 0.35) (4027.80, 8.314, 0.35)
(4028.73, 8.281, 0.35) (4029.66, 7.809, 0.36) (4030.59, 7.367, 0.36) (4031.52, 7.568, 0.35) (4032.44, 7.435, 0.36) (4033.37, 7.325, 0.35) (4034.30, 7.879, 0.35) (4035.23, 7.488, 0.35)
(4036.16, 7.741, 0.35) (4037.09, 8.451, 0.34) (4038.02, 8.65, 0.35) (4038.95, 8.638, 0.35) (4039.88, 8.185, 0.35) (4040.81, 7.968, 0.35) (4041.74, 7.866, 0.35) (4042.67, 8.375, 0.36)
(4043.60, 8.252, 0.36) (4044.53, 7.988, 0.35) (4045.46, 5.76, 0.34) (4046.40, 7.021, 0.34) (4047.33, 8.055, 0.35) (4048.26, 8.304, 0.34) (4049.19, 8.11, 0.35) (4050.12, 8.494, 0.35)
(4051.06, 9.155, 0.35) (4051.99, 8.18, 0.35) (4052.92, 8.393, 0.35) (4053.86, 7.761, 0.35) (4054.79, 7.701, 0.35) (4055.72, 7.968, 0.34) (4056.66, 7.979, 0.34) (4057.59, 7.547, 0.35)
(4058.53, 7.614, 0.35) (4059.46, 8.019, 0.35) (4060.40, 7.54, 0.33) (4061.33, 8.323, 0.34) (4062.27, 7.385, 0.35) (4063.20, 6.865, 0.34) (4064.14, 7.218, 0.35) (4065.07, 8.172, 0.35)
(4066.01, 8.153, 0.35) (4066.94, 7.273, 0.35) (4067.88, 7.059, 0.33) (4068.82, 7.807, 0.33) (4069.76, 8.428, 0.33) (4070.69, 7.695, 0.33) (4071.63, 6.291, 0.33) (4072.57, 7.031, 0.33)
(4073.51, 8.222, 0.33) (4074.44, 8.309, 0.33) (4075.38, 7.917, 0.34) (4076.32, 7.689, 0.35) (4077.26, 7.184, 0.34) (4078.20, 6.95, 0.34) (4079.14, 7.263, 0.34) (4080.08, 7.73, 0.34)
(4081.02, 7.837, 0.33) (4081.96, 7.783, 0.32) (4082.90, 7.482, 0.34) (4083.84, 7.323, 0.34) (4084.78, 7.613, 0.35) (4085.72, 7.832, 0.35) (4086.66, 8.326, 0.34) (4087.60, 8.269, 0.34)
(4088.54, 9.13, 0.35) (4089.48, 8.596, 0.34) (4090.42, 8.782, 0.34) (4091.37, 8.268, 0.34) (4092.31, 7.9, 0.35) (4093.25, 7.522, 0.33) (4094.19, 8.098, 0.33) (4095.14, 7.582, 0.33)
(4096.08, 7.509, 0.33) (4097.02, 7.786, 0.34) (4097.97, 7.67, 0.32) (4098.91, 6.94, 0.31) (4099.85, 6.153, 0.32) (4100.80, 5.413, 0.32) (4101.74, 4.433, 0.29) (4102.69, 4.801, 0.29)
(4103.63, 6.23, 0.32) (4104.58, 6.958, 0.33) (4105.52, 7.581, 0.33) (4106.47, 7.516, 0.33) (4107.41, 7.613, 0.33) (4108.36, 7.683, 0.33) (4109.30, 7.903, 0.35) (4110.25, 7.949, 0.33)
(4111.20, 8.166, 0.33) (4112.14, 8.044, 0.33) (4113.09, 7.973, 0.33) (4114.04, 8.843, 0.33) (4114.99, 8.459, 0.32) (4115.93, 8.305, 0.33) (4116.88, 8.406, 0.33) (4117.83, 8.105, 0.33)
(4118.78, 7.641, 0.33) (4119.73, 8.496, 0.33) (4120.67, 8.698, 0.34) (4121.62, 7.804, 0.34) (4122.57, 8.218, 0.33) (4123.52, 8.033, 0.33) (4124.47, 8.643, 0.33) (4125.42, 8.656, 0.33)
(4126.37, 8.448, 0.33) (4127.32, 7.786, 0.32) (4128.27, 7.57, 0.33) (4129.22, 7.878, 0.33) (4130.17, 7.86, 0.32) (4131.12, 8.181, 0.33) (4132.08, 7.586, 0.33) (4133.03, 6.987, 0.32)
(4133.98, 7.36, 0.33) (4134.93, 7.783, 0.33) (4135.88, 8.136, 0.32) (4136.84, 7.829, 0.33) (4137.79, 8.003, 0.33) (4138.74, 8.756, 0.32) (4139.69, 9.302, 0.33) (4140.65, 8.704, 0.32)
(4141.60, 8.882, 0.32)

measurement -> 1.4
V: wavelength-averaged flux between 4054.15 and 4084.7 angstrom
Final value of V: 7.62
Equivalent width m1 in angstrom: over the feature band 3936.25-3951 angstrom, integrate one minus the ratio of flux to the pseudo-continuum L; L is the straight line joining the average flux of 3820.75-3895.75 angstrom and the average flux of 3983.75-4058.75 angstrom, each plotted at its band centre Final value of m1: 2.4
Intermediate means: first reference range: 6.3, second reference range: 7.85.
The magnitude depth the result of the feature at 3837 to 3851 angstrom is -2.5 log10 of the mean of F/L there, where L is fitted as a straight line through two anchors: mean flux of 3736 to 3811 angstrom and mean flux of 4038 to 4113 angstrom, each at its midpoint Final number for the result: 0.062 mag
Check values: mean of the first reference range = 6.3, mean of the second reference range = 7.66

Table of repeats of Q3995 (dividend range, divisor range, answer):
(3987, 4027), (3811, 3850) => 1.42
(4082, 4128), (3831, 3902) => 1.37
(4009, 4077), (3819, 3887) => 1.36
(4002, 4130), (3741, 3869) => 1.39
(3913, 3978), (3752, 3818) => 0.88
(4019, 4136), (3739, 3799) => 1.45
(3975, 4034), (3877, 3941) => 1.41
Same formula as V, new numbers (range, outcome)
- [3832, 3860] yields 6.11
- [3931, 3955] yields 5.16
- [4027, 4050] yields 7.88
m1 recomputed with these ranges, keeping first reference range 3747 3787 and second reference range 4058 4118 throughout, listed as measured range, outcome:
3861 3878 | -1.3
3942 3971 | 6.0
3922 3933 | 3.4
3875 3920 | 2.4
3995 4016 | -1.4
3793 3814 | -0.5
